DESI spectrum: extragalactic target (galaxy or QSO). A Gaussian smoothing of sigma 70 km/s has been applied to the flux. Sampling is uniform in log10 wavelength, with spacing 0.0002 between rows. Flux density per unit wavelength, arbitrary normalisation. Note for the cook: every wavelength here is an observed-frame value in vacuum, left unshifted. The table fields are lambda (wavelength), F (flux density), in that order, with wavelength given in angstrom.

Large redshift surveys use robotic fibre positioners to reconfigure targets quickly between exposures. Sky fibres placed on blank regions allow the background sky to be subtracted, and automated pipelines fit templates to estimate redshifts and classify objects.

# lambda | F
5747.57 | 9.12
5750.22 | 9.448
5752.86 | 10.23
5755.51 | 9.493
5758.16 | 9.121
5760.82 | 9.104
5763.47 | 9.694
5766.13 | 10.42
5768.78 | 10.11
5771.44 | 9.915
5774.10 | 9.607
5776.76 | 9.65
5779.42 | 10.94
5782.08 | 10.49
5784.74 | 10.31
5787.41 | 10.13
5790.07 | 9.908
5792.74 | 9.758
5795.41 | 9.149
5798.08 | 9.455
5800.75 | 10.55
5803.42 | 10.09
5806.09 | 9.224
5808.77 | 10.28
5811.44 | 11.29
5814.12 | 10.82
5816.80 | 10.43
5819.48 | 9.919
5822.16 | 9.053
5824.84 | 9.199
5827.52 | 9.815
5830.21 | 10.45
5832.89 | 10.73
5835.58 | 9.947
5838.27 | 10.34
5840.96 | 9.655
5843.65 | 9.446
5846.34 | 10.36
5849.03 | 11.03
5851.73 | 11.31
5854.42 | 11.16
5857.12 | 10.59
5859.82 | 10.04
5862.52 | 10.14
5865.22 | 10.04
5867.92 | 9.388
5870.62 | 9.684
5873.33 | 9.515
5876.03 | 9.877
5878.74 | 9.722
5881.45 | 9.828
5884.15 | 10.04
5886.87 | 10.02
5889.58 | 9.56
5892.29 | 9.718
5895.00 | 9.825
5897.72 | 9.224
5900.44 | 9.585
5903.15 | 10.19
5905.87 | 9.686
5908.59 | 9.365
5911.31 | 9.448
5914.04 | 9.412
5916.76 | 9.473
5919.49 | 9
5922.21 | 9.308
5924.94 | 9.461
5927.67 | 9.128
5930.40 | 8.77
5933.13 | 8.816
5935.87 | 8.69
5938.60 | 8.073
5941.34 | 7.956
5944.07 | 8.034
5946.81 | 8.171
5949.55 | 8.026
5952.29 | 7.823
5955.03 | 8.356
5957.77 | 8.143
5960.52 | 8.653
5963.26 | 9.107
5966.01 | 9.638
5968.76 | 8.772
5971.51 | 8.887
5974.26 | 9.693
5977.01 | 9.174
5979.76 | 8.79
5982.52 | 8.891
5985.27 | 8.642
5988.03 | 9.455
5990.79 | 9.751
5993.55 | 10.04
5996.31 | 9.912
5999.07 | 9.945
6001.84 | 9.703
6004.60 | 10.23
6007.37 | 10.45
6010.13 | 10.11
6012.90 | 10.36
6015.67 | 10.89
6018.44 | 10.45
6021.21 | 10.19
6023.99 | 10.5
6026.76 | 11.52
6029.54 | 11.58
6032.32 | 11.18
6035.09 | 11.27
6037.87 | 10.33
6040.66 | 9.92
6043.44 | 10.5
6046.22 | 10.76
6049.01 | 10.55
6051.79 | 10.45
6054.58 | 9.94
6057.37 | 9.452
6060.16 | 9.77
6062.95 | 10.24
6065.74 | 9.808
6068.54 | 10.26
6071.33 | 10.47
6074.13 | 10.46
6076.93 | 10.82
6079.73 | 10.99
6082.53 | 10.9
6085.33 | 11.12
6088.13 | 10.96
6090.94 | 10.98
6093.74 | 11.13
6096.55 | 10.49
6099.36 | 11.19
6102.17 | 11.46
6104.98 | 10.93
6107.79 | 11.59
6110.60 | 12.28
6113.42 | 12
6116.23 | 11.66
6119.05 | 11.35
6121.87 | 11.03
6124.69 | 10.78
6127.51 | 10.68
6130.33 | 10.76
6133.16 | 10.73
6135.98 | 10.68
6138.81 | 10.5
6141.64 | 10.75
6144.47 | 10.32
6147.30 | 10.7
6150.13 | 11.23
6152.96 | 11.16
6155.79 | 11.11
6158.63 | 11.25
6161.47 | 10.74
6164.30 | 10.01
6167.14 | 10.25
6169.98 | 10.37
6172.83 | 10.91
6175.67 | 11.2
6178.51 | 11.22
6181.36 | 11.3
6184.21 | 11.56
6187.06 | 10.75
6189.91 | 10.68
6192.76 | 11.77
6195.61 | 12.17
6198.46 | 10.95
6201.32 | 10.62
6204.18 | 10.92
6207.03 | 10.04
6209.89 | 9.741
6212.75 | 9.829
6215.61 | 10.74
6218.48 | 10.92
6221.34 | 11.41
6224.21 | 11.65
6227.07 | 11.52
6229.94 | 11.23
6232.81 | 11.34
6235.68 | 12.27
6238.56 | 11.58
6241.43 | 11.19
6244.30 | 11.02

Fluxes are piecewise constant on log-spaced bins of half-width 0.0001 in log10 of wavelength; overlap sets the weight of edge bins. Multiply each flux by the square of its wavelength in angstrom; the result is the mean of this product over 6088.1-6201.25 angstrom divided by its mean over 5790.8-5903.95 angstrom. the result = 1.2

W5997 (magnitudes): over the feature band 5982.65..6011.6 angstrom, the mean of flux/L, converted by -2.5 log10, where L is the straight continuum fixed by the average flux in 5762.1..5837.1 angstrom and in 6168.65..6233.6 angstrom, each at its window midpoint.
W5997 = 0.08 mag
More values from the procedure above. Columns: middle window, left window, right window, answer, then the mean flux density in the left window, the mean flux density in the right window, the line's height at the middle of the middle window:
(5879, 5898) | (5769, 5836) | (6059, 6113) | 0.06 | 10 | 10.9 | 10.3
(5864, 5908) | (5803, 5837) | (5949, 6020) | 0.01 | 10.1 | 9.4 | 9.82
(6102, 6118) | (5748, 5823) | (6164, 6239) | -0.09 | 9.95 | 11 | 10.8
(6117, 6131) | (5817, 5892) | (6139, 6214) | -0.03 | 10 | 10.8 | 10.7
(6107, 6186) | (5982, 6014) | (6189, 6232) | -0.04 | 9.81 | 11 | 10.6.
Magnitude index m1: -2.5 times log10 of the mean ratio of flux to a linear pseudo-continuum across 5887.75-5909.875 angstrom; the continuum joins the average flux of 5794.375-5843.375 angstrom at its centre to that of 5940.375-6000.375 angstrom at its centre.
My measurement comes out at -0.026 mag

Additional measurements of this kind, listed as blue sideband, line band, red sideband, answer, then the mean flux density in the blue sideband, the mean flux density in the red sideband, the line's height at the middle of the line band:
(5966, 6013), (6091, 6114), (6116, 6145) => -0.08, 9.56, 10.8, 10.6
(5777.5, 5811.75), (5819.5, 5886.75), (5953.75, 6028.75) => -0.01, 10.1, 9.66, 9.95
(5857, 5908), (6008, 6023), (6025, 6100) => 0.00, 9.8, 10.6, 10.4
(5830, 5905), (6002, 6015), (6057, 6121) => 0.03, 10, 10.9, 10.6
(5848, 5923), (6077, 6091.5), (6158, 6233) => -0.04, 9.86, 10.9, 10.5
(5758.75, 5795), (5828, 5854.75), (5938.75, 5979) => -0.10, 9.96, 8.59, 9.48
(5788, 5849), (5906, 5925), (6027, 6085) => 0.09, 10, 10.5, 10.2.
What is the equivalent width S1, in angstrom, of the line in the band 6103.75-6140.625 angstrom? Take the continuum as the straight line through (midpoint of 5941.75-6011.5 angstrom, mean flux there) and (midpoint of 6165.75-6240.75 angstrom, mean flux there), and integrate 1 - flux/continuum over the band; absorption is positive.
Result -2.85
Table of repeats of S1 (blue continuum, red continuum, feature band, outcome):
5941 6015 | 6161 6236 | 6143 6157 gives -0.4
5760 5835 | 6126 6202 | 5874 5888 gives 0.5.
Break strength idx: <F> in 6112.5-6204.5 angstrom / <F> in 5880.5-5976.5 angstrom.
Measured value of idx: 1.2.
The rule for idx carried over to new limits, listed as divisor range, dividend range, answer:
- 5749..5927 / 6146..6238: 1.11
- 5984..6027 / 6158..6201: 1.09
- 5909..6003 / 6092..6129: 1.26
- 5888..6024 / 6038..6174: 1.16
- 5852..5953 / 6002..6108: 1.13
